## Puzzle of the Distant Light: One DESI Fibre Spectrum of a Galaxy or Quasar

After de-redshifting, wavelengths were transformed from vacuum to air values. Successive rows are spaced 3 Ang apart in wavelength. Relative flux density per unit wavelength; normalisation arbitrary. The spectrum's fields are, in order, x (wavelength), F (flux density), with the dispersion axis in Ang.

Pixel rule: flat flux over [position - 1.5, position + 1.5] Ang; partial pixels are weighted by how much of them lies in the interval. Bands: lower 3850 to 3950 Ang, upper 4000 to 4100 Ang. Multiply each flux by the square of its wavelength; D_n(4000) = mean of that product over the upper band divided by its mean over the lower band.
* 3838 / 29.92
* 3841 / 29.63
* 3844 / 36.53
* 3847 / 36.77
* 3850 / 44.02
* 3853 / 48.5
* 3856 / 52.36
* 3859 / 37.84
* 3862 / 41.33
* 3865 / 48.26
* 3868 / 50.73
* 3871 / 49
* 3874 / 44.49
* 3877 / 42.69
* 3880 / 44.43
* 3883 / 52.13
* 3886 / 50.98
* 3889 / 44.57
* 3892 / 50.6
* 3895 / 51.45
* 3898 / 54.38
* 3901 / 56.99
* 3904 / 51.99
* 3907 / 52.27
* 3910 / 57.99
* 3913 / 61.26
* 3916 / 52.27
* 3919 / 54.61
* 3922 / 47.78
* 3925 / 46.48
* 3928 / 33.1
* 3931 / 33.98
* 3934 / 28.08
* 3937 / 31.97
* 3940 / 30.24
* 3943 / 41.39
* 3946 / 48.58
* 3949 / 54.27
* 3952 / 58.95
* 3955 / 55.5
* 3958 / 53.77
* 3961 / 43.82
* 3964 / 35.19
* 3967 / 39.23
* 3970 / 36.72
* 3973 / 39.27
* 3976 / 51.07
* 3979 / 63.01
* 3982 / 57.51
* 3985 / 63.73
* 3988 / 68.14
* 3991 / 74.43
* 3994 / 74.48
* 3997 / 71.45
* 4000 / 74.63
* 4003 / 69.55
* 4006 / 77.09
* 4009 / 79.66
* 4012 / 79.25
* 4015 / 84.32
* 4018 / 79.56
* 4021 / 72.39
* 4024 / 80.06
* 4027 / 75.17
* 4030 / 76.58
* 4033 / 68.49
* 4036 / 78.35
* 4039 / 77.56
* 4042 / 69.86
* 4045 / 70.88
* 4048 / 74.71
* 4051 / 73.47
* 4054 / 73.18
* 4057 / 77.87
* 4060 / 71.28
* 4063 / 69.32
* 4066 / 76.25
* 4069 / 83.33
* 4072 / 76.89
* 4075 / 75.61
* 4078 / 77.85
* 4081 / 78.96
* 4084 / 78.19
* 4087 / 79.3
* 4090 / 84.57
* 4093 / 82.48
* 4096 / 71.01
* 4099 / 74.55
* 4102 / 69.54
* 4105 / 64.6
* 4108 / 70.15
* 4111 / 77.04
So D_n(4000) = 1.8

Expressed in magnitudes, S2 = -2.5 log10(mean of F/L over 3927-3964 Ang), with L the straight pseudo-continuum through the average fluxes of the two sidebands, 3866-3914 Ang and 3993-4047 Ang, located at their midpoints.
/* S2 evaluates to 0.40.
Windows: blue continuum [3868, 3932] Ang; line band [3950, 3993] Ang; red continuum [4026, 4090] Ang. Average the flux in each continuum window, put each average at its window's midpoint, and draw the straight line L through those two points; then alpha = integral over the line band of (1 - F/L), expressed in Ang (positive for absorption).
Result 5.8 Ang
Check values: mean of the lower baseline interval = 49.4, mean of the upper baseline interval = 75.6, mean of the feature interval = 53.1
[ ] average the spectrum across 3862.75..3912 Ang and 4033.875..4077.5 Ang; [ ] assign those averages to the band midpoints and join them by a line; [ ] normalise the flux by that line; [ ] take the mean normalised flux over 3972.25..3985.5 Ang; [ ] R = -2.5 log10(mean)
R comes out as 0.16 mag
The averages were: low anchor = 50.2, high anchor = 74.9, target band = 55.1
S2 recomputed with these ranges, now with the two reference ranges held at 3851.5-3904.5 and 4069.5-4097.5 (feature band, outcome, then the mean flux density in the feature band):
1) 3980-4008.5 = -0.08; 70.3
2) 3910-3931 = 0.12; 48.8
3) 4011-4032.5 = -0.12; 77.7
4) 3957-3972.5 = 0.43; 41.2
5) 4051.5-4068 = 0.02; 73.9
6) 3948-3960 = 0.08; 55.2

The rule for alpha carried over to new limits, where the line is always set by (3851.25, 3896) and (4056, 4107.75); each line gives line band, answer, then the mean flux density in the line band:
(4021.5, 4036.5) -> -1.5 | 75.3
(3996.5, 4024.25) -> -4.6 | 76.8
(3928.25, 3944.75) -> 6.7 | 33.4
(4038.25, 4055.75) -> -0.5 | 73.2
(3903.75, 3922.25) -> -0.7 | 54.6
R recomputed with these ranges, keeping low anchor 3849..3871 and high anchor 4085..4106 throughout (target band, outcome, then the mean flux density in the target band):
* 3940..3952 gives 0.21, 47.2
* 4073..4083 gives -0.06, 77.5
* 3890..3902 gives -0.04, 52.8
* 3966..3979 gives 0.34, 44.1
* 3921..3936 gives 0.41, 37.4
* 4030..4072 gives -0.07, 74.4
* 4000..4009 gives -0.16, 74.6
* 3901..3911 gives -0.05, 54.3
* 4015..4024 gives -0.18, 78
